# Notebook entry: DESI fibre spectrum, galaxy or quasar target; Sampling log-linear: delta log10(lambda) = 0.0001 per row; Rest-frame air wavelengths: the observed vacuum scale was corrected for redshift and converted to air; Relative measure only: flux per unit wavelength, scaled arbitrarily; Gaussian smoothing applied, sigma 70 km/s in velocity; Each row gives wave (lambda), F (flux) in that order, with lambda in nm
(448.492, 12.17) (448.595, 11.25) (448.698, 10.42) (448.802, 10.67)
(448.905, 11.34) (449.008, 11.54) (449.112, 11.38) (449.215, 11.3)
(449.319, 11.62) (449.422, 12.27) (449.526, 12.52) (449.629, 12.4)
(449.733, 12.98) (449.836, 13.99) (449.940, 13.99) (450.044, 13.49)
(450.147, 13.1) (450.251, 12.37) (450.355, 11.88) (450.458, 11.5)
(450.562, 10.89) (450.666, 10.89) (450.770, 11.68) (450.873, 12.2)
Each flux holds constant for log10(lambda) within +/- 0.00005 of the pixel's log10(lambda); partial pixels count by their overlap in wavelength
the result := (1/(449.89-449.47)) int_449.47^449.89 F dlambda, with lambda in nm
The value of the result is 13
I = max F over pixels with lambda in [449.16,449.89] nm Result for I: 13.99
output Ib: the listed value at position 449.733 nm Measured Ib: 12.98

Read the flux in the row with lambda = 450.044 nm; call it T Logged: 13.49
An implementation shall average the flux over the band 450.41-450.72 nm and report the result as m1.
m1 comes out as 11.1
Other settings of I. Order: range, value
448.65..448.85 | 10.67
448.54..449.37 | 11.62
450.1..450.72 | 13.1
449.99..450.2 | 13.49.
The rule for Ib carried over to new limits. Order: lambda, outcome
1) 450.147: 13.1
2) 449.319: 11.62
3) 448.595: 11.25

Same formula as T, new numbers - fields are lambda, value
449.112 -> 11.38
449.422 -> 12.27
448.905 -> 11.34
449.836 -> 13.99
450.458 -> 11.5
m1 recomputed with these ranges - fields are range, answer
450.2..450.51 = 11.9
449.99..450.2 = 13.3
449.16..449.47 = 11.7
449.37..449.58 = 12.4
